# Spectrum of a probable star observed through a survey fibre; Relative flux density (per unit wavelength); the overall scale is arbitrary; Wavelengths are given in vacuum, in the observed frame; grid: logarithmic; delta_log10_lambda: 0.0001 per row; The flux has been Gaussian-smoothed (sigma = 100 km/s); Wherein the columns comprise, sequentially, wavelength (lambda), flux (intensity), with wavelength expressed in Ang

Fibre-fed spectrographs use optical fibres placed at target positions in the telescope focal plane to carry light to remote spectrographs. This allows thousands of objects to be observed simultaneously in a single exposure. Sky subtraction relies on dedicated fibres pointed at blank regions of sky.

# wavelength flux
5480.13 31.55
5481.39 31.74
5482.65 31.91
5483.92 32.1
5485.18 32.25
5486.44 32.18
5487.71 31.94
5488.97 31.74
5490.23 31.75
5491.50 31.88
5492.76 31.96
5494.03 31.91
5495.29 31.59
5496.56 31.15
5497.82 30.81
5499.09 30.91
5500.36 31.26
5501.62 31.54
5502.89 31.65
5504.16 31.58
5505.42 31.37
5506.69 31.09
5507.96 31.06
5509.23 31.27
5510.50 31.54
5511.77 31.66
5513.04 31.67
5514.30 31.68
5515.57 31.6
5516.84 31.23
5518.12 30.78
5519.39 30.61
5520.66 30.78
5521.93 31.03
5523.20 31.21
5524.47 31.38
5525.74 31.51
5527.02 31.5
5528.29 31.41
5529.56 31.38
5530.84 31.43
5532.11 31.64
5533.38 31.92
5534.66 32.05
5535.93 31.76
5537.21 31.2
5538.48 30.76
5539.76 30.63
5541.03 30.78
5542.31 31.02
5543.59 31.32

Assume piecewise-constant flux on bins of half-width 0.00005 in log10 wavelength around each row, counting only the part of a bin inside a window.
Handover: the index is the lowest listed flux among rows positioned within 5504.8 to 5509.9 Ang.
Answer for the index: 31.06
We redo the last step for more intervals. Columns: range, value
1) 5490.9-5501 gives 30.81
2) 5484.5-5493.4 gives 31.74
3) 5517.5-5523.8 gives 30.61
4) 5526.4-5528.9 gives 31.41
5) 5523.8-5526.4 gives 31.38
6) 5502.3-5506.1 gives 31.37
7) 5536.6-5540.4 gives 30.63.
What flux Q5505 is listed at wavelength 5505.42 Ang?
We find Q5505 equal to 31.37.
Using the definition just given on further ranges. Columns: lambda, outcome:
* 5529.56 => 31.38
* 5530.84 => 31.43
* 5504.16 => 31.58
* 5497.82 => 30.81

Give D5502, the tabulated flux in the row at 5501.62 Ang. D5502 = 31.54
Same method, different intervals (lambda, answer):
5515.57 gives 31.6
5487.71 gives 31.94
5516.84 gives 31.23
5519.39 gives 30.61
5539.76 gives 30.63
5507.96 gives 31.06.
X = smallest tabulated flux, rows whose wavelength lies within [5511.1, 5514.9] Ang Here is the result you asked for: 31.66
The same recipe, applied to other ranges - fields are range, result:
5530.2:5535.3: 31.43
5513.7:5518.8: 30.78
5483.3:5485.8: 32.1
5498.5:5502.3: 30.91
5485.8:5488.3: 31.94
